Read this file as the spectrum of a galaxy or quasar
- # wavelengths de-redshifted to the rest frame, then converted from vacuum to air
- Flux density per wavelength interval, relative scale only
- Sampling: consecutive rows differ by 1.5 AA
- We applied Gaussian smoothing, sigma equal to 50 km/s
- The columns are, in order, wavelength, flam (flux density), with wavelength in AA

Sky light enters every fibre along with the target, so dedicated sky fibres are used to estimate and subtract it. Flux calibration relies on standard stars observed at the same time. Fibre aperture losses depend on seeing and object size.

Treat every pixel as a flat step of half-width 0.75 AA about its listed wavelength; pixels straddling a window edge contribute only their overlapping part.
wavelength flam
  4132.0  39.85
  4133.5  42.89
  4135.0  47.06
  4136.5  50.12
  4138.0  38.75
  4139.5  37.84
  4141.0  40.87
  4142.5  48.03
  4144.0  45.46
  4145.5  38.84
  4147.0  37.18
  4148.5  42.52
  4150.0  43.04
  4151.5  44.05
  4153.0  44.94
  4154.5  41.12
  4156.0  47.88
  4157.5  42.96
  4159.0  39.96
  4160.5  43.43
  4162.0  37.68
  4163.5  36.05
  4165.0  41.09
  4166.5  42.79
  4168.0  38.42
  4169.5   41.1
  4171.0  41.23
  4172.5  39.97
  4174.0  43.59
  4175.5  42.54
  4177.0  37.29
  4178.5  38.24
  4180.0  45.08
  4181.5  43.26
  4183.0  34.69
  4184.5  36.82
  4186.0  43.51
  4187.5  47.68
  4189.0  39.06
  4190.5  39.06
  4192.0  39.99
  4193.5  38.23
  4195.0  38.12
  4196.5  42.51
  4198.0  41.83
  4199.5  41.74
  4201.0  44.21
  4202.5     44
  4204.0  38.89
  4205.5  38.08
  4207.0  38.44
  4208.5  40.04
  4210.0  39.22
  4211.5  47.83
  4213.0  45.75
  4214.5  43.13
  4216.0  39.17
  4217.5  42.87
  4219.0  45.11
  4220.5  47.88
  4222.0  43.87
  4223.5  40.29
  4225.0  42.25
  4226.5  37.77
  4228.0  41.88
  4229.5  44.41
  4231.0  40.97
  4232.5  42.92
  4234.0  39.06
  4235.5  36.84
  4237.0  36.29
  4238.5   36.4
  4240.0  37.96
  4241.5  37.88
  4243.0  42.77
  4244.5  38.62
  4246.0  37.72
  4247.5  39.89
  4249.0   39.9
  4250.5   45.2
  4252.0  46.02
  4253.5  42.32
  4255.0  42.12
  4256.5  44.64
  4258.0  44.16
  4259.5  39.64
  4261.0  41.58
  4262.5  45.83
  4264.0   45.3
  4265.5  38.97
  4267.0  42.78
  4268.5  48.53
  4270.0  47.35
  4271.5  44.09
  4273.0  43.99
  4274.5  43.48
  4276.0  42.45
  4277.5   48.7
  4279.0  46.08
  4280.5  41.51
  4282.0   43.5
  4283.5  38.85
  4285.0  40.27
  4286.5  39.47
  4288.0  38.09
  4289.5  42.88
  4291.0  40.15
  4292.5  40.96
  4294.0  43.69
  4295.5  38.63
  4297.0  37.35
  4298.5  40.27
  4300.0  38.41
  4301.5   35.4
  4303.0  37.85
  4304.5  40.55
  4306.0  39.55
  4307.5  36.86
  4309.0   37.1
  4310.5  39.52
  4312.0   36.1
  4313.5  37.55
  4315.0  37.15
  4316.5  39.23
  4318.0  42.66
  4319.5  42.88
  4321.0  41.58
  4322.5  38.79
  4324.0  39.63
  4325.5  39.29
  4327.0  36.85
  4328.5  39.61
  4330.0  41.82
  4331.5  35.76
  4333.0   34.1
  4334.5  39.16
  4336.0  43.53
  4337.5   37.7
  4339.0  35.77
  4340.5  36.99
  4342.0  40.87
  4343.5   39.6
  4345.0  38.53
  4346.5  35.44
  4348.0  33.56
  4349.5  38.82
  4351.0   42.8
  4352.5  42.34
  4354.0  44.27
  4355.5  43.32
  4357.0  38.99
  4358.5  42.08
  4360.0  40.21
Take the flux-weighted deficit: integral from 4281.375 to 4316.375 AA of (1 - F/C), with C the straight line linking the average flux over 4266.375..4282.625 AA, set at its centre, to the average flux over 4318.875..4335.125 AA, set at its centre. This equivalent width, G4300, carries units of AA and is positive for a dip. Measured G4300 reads 2.5 AA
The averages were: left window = 44.8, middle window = 39.1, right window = 39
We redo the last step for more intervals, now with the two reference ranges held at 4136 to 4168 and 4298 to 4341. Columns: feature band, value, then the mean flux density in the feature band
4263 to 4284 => -2.4 AA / 44.1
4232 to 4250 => 0.6 AA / 38.9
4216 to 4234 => -0.8 AA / 42.4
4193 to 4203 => -0.1 AA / 41.5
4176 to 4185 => 0.4 AA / 39.4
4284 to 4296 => -0.4 AA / 40.5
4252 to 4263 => -0.9 AA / 43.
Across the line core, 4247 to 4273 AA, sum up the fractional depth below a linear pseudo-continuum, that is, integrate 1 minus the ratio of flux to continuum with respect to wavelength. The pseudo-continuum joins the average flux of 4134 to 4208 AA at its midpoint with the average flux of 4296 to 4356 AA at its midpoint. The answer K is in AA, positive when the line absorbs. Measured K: -2.3 AA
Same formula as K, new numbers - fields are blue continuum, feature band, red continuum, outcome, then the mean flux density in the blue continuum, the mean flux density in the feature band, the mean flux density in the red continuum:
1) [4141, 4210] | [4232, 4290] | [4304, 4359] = -2.6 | 41.2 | 41.9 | 39.2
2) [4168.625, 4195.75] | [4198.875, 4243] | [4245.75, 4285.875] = 0.5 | 40.5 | 41.2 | 43.2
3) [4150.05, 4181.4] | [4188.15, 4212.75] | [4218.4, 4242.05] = 0.2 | 41.5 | 40.8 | 40.7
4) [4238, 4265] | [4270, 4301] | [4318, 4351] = -1.0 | 41.6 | 41.7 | 38.8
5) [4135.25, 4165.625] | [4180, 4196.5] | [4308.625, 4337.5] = 0.4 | 42.2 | 40.4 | 39.1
